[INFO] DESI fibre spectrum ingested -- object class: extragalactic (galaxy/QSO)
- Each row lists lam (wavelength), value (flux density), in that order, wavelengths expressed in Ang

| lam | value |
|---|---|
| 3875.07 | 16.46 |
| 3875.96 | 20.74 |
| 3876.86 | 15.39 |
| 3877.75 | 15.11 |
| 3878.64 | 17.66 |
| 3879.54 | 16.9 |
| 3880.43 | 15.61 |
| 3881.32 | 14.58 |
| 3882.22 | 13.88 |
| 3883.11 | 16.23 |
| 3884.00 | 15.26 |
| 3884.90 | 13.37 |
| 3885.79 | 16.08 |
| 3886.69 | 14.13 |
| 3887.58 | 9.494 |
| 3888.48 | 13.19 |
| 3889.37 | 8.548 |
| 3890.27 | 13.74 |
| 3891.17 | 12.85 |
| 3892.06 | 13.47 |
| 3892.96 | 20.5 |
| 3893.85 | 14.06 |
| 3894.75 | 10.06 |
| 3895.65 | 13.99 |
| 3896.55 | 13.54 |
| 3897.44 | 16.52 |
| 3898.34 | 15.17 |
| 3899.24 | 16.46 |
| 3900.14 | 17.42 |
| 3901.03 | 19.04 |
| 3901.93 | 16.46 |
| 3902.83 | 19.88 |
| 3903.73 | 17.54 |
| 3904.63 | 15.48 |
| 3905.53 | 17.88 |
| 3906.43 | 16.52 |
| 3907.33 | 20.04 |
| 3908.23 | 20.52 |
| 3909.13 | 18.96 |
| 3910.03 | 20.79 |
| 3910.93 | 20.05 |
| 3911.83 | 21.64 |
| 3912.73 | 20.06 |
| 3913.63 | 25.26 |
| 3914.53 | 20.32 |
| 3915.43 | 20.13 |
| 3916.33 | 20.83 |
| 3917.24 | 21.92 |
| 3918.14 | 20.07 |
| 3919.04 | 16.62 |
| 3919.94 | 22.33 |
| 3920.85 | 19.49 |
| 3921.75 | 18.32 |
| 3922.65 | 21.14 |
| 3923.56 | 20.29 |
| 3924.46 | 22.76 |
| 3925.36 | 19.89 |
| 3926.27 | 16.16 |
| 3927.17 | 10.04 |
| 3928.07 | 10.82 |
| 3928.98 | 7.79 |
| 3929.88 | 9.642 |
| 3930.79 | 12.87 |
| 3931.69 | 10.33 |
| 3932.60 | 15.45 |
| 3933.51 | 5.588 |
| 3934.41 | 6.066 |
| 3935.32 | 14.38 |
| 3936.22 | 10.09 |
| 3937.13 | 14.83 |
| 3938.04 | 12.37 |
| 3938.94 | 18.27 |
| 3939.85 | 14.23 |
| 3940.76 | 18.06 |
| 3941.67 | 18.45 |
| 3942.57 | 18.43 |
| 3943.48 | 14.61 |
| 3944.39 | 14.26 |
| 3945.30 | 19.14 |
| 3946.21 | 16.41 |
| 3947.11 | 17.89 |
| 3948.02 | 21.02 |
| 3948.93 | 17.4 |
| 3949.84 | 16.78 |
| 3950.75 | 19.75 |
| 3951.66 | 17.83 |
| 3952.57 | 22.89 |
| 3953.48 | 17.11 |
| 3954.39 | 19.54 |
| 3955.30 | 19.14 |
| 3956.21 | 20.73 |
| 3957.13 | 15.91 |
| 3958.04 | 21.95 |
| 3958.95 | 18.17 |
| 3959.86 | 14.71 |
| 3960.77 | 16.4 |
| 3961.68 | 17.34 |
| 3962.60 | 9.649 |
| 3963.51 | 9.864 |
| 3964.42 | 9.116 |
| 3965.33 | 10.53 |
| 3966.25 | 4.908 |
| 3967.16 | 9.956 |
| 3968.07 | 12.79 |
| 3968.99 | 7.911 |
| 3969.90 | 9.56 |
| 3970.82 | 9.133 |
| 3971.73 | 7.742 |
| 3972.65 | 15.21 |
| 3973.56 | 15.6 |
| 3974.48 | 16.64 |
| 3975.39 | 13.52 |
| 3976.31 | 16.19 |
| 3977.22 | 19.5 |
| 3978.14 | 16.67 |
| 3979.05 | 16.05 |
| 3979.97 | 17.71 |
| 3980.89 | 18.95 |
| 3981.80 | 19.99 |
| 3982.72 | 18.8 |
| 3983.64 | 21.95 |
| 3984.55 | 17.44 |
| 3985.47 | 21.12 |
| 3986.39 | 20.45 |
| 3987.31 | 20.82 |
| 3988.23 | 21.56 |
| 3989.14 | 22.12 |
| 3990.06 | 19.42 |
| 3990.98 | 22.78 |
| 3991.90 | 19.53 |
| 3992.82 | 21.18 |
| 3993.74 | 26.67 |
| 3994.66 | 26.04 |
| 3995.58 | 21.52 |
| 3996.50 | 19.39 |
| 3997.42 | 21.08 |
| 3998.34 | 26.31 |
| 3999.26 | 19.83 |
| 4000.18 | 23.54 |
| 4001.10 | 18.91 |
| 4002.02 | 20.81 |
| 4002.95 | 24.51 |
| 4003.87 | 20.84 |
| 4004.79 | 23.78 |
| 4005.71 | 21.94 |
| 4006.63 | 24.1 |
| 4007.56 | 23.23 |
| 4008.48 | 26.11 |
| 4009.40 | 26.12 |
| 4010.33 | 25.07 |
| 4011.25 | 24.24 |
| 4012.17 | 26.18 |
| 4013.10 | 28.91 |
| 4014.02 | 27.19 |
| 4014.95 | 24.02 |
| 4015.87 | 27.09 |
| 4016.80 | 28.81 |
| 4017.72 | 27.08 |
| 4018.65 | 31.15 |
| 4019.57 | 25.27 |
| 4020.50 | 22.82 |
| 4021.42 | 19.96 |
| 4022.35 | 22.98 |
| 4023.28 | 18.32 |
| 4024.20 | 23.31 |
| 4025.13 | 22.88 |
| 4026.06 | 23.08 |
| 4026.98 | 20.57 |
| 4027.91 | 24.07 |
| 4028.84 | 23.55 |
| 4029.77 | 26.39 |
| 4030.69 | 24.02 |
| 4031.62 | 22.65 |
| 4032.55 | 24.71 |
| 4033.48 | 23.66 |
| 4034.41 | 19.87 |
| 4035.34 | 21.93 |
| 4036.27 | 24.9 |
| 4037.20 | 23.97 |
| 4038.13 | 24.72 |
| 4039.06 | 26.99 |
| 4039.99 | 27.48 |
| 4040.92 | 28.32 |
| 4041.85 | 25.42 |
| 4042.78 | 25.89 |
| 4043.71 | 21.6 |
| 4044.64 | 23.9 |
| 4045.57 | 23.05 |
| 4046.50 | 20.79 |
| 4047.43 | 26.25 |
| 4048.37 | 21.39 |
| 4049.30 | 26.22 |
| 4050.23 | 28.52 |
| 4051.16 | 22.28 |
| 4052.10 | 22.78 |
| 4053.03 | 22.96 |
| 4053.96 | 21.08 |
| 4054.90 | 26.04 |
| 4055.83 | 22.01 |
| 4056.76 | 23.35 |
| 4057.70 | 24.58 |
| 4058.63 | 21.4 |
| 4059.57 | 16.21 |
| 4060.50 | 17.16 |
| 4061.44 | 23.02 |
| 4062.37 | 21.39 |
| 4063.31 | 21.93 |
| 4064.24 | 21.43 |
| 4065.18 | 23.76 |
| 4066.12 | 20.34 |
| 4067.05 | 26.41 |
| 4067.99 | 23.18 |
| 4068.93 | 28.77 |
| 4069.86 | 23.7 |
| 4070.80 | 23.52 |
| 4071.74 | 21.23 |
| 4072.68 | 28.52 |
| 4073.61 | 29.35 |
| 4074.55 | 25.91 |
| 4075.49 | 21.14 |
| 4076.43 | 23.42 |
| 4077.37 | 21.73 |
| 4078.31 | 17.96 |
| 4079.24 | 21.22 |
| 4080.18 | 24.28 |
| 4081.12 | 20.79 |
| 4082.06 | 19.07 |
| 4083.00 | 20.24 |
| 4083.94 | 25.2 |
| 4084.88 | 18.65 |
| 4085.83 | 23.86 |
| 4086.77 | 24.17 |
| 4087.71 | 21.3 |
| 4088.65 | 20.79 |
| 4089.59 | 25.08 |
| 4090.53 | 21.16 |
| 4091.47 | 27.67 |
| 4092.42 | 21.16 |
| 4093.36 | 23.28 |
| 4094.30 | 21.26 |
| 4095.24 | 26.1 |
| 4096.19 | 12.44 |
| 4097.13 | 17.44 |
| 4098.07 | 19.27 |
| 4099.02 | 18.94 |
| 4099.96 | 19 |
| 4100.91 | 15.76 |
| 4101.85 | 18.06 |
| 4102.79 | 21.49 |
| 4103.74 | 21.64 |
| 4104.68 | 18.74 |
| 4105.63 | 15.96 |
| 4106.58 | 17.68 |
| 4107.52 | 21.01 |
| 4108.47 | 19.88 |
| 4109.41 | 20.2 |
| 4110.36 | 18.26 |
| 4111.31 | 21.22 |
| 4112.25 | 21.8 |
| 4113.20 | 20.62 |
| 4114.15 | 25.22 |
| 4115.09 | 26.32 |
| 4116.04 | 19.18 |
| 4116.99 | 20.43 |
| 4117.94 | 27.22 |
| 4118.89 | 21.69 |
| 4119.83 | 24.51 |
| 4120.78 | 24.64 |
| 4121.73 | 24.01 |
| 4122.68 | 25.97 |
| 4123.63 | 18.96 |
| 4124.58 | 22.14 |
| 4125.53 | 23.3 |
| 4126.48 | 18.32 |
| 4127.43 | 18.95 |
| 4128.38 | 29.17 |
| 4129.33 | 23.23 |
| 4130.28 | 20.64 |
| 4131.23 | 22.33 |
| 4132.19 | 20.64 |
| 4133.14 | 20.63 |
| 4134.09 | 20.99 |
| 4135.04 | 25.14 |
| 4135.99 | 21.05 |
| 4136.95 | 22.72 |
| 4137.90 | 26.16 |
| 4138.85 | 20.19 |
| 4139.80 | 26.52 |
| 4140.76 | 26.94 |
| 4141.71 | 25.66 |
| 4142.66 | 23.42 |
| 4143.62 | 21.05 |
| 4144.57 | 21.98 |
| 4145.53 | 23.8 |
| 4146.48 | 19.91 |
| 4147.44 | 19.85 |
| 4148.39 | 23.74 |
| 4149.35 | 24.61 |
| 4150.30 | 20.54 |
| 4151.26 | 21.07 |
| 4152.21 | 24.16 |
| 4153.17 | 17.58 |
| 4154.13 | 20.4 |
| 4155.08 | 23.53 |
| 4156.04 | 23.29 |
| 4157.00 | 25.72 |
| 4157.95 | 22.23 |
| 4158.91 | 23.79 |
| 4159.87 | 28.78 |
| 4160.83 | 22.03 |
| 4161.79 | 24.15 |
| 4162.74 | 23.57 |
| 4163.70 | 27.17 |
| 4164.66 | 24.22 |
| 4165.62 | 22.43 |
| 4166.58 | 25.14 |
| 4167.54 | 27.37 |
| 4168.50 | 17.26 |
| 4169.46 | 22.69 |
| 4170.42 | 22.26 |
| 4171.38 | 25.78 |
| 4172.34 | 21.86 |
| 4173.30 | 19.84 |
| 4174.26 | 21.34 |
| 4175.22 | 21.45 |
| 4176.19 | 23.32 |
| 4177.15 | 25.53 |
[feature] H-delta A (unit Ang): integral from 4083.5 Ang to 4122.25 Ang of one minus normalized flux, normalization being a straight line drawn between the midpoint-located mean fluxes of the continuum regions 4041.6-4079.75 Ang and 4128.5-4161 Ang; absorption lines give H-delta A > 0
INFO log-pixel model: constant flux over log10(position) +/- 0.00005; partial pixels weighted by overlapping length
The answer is 2.9 Ang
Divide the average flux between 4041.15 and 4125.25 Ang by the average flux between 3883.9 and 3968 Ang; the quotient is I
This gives 1.4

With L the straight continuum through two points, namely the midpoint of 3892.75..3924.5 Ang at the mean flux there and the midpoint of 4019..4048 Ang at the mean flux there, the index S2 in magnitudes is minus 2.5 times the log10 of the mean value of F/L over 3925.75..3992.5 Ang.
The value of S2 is 0.309 mag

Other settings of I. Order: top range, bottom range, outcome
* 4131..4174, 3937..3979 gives 1.49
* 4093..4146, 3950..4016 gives 1.14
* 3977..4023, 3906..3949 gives 1.34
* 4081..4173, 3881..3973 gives 1.41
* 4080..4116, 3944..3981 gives 1.36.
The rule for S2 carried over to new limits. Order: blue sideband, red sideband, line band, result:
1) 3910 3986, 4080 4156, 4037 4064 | -0.20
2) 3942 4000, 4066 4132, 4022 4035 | -0.18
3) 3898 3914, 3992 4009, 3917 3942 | 0.28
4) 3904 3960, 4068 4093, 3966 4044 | -0.06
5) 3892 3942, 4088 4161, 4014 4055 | -0.23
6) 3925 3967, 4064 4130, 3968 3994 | -0.06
